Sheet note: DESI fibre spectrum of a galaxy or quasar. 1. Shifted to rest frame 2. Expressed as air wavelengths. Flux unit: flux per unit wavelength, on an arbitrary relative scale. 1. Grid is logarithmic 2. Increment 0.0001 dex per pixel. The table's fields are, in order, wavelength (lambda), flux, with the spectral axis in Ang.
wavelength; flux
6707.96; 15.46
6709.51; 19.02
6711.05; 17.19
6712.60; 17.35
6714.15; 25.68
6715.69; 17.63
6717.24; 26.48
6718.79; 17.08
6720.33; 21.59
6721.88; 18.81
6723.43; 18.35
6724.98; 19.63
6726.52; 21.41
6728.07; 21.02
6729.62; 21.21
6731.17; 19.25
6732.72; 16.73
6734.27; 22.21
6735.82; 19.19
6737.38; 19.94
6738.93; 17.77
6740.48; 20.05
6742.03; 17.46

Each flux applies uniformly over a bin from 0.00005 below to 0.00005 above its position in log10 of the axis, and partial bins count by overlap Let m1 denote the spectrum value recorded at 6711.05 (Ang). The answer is 17.19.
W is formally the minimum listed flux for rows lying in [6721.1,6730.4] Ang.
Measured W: 18.35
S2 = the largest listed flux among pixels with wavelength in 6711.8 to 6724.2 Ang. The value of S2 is 26.48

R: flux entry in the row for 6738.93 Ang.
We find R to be 17.77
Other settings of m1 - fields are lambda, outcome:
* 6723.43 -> 18.35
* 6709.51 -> 19.02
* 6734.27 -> 22.21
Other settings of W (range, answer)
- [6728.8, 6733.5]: 16.73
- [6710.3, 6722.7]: 17.08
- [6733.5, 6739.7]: 17.77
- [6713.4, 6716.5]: 17.63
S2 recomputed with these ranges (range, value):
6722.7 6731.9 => 21.41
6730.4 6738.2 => 22.21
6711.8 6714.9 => 25.68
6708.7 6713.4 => 19.02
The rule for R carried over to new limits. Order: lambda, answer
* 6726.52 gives 21.41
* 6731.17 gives 19.25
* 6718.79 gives 17.08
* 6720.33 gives 21.59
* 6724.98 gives 19.63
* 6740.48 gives 20.05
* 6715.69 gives 17.63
